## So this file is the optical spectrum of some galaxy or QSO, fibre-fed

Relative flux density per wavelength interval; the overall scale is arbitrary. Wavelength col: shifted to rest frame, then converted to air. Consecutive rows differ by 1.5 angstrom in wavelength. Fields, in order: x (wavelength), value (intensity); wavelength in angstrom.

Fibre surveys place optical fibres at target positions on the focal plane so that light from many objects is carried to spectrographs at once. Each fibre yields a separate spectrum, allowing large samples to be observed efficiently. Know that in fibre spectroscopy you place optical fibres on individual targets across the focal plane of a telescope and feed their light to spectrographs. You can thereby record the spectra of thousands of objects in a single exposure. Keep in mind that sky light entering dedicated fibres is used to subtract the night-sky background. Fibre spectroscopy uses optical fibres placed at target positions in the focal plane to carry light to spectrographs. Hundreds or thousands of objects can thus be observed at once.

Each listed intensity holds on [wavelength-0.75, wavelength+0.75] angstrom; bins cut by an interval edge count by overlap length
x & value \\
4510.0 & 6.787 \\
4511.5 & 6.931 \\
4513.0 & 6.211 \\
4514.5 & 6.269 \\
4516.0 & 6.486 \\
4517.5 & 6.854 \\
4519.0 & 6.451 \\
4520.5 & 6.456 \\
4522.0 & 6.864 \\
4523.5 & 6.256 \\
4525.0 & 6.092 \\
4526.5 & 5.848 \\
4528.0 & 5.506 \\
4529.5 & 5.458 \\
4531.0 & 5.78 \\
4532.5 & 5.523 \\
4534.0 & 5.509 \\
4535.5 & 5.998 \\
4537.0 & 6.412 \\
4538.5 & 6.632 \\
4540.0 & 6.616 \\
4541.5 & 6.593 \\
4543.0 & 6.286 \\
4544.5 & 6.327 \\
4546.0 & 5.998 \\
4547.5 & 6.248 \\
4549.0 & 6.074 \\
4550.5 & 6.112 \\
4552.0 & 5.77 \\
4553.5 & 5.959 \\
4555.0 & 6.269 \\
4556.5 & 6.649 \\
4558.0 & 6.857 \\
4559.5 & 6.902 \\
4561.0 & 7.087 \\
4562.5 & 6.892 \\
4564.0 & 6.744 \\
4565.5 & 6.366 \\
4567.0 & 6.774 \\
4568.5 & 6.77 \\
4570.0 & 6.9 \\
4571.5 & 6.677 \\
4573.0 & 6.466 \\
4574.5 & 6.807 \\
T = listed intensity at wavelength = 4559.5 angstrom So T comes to 6.902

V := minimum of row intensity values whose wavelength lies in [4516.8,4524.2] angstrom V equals 6.256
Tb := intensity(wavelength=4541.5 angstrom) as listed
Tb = 6.593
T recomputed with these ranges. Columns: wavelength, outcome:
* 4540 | 6.616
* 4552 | 5.77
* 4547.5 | 6.248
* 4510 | 6.787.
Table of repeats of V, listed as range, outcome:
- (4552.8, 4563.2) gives 5.959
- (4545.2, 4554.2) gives 5.77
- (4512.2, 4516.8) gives 6.211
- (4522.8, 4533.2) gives 5.458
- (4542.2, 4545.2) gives 6.286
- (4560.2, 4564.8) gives 6.744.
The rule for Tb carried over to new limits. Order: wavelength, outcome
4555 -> 6.269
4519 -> 6.451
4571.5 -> 6.677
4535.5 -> 5.998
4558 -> 6.857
